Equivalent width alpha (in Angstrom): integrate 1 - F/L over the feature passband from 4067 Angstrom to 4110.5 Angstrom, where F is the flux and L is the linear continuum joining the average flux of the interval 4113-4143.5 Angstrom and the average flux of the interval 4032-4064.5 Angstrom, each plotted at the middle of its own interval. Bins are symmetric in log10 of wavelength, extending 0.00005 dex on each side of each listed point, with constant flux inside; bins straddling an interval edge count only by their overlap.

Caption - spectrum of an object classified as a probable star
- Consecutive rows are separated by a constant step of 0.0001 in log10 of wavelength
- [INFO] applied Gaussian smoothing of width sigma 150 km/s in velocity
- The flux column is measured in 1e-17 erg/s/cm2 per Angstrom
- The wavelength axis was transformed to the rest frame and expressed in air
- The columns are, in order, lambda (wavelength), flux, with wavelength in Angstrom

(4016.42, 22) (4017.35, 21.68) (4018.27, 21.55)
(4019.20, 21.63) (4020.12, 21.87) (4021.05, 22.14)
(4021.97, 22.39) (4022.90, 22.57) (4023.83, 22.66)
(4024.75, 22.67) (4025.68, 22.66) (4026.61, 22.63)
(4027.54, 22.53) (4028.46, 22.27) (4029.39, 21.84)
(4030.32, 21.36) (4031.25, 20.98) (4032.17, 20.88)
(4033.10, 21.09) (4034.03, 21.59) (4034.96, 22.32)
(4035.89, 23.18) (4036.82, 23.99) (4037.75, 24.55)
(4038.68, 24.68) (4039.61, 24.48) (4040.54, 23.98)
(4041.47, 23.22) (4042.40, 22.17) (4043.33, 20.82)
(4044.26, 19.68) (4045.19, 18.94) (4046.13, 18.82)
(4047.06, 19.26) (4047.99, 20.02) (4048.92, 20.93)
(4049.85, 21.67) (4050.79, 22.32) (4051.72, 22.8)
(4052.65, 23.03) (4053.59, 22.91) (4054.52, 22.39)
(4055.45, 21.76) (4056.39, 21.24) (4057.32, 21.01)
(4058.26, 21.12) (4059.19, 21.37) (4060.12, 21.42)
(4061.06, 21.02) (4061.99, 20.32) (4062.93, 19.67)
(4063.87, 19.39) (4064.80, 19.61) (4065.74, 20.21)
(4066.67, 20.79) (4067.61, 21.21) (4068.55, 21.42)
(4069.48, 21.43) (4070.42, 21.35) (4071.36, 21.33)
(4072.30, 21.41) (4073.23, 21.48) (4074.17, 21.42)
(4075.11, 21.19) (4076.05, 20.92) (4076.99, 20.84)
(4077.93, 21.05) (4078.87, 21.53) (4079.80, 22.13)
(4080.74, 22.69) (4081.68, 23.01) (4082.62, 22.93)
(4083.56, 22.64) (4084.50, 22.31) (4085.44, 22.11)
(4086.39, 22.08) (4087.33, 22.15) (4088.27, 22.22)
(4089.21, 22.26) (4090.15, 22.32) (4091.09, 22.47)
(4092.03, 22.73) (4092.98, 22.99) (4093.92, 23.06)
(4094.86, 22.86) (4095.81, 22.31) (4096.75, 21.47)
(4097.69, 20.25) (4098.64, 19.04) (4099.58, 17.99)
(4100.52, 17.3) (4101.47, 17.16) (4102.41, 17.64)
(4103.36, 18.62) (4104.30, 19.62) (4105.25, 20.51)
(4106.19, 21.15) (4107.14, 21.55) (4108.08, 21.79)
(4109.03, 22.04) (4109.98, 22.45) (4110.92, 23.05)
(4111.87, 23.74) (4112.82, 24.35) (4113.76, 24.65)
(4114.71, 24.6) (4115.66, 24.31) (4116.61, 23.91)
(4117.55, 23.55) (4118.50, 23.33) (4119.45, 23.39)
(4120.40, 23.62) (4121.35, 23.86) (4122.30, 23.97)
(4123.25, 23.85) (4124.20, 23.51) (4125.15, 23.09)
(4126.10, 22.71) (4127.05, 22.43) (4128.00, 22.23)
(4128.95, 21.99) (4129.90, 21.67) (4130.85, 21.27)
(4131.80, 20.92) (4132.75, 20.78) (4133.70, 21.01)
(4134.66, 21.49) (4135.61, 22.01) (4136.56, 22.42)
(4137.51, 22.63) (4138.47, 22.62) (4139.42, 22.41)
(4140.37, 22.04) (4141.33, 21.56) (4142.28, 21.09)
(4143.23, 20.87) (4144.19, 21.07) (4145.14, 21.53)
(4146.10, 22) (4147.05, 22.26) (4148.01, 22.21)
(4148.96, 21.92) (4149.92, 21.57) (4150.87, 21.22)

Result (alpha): 1.6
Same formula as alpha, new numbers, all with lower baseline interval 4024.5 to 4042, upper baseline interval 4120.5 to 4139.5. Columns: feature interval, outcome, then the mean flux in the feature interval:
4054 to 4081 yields 1.7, 21.1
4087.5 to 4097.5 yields 0.0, 22.4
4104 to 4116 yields -0.1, 22.6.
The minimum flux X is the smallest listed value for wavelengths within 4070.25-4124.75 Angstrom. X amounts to 17.16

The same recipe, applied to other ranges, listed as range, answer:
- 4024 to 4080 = 18.82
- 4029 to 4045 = 19.68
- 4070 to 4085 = 20.84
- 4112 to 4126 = 23.09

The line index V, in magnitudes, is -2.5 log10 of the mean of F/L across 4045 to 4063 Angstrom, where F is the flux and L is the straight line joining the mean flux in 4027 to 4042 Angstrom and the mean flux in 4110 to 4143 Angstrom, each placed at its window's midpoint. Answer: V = 0.08 mag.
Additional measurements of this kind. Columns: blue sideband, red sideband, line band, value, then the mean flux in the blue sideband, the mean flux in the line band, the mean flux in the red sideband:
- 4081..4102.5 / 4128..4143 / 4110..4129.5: -0.089 mag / 21.4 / 23.5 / 21.7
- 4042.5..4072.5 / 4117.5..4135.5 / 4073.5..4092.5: -0.025 mag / 21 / 22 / 22.5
